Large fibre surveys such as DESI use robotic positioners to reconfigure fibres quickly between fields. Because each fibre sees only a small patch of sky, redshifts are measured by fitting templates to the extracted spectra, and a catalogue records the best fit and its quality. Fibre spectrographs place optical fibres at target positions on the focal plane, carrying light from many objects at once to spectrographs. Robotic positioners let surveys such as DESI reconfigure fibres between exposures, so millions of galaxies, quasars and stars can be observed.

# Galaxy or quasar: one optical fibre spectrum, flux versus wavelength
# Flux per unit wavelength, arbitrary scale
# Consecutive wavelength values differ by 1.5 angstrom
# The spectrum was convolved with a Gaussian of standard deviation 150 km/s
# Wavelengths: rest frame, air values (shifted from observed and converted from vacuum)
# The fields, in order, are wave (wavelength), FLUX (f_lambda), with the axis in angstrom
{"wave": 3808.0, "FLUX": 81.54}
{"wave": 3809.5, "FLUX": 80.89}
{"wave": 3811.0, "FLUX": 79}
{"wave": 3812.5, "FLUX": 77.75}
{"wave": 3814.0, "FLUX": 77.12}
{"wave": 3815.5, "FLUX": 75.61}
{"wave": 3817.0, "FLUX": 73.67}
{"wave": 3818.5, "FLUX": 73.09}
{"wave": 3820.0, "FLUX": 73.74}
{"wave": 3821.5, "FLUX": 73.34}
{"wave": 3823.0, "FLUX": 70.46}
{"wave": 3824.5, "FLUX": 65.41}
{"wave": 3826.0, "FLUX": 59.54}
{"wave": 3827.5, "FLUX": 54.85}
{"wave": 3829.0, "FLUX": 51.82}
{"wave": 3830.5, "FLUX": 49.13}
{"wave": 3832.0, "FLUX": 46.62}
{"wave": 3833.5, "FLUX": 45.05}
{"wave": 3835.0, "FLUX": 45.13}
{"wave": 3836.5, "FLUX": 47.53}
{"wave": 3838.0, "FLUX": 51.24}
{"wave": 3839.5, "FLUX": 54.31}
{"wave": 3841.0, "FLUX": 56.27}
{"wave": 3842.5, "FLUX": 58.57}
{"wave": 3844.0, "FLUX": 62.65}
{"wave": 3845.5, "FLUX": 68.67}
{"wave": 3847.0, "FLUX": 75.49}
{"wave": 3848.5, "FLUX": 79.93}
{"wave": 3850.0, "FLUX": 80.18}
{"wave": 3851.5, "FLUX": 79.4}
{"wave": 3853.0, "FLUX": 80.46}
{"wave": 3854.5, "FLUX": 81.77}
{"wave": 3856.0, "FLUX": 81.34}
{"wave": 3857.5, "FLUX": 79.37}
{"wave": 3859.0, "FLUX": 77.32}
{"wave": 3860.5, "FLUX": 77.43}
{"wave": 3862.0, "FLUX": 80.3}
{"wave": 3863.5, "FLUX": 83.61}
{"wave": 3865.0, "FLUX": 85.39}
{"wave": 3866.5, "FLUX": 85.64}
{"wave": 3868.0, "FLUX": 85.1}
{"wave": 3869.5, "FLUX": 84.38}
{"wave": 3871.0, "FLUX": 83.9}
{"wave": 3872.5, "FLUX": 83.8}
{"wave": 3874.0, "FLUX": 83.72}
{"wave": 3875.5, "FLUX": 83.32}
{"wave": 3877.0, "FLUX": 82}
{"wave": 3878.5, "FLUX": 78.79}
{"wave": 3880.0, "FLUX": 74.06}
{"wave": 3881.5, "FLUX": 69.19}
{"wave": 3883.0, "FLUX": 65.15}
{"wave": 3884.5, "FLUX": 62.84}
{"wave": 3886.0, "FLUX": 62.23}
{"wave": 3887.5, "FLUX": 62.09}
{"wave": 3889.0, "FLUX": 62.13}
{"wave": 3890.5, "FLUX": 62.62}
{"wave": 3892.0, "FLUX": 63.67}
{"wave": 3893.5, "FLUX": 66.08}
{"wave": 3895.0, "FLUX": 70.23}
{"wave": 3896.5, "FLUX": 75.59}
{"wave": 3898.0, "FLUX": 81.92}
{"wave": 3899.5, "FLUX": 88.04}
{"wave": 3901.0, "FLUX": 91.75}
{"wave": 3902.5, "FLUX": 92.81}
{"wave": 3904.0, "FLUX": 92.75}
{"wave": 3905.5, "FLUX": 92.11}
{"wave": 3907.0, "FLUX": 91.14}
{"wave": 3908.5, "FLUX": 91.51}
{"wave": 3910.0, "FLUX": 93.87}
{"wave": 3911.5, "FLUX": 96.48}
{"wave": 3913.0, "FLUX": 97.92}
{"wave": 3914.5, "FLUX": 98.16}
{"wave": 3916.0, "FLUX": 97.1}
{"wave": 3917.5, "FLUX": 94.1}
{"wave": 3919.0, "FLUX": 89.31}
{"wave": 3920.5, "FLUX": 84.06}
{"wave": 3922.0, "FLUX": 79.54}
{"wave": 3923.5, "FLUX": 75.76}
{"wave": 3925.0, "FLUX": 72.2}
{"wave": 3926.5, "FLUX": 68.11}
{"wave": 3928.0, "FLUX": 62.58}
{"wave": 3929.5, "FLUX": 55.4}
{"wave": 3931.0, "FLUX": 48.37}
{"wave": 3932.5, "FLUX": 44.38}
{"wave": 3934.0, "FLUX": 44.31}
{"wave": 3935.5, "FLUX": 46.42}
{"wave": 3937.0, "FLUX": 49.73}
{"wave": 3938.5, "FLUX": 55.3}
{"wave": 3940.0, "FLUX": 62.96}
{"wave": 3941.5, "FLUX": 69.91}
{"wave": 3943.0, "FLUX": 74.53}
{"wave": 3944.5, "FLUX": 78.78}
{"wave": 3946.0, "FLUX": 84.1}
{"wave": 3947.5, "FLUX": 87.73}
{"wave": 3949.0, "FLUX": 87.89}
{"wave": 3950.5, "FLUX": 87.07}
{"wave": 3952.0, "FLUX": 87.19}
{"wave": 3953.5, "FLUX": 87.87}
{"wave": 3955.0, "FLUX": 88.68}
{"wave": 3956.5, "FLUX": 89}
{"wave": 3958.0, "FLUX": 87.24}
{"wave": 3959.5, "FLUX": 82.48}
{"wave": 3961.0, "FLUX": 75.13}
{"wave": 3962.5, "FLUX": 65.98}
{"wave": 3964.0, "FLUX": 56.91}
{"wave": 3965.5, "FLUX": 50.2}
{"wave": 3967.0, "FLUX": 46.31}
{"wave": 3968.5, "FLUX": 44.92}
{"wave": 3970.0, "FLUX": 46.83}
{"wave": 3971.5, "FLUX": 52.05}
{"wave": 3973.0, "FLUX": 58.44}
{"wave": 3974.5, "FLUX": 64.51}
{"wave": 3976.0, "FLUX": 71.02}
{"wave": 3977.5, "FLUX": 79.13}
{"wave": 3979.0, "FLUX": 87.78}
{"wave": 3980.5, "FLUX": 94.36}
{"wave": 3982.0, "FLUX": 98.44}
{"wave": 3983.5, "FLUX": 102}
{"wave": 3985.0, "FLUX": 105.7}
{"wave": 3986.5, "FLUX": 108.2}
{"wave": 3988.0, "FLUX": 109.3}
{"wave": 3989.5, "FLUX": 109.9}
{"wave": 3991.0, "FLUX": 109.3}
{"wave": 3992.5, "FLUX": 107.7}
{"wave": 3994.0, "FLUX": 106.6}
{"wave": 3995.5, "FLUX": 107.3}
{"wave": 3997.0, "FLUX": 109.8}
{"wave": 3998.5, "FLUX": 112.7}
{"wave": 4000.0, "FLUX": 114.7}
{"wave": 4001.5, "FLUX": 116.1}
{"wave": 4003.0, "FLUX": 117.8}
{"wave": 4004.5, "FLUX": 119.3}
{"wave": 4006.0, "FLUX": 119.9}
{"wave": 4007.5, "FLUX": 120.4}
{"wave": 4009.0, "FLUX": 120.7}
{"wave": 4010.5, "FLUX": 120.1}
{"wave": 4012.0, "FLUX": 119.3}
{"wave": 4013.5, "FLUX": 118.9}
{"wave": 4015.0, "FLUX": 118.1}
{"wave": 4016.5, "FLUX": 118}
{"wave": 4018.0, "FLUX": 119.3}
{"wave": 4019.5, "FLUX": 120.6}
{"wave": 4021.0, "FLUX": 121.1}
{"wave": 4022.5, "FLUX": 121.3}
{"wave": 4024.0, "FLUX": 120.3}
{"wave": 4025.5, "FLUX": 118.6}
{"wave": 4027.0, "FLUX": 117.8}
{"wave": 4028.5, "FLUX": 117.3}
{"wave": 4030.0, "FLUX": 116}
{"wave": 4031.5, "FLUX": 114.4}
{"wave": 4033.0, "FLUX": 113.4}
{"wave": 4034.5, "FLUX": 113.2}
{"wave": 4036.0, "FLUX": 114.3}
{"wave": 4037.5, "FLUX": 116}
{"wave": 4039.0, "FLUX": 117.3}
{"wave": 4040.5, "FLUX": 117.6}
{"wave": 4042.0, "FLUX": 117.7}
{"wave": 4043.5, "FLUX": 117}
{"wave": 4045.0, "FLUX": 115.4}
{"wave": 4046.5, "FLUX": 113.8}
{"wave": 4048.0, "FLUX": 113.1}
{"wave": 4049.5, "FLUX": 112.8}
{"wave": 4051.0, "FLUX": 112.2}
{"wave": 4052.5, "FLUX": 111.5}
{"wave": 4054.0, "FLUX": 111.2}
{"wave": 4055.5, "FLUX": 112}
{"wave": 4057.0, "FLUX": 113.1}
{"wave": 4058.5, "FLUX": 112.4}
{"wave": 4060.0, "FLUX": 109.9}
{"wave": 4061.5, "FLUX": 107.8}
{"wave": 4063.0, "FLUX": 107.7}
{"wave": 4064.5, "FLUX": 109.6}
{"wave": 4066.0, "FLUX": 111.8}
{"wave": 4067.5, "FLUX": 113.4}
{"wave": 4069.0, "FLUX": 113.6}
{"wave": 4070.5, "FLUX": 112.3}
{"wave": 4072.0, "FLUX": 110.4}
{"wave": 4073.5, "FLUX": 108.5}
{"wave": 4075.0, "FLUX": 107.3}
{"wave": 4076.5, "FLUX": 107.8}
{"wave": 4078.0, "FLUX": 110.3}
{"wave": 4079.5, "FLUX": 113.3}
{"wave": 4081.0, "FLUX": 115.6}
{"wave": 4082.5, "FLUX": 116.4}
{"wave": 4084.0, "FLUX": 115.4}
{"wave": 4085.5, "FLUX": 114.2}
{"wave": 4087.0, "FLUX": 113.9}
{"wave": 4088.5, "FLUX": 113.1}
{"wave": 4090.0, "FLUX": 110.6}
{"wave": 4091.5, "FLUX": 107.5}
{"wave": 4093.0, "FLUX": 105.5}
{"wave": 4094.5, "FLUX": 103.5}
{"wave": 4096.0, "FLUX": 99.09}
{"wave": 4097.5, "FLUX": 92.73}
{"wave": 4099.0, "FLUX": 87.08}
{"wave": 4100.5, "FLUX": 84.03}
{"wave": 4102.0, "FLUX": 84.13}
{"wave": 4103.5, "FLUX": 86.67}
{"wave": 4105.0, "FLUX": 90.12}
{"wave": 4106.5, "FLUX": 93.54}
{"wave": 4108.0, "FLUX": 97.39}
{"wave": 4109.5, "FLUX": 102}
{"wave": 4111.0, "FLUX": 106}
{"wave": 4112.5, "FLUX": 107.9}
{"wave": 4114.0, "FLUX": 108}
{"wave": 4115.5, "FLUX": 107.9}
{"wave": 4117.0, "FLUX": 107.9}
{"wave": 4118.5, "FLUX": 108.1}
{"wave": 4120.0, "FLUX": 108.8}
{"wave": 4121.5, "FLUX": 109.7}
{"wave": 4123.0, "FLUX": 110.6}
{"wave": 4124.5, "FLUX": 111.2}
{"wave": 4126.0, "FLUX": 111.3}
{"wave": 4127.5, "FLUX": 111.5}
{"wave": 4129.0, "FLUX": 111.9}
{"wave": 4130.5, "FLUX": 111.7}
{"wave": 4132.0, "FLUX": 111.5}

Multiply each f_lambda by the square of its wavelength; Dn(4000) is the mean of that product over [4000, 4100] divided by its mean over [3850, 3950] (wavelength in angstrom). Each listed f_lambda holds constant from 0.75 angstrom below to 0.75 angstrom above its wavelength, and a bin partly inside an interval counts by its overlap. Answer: 1.59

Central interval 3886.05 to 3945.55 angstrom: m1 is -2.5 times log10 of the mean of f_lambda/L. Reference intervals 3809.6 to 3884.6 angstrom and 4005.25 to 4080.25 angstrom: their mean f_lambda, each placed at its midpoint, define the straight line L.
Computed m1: 0.15 mag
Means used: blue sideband 71.2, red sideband 115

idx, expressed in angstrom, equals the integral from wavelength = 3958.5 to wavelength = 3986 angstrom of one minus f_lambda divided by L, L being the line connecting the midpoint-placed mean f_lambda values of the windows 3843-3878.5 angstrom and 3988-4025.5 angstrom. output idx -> 9.2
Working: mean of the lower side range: 80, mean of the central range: 71.7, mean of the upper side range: 116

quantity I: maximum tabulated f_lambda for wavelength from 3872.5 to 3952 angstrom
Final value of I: 98.16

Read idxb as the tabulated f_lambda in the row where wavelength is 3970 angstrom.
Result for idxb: 46.83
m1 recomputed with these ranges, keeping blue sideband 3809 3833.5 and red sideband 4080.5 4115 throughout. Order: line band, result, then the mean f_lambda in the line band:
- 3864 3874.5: -0.16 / 84.6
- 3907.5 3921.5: -0.18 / 93.3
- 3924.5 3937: 0.43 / 54.6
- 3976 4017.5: -0.22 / 109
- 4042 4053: -0.19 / 114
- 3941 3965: 0.04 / 80.5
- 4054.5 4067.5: -0.14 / 111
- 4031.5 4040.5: -0.21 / 115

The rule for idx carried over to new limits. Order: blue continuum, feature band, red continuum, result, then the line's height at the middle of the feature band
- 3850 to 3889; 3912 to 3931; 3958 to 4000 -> 0.2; 81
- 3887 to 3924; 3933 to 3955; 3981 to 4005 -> 5.4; 95.1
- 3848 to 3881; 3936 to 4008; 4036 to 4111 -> 7.0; 95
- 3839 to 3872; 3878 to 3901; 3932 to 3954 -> 1.2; 74.1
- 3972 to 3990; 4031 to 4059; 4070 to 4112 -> -4.6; 98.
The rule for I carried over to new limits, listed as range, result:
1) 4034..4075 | 117.7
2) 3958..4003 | 117.8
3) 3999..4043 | 121.3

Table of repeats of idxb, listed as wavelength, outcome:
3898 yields 81.92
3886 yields 62.23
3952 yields 87.19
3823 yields 70.46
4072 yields 110.4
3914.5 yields 98.16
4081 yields 115.6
